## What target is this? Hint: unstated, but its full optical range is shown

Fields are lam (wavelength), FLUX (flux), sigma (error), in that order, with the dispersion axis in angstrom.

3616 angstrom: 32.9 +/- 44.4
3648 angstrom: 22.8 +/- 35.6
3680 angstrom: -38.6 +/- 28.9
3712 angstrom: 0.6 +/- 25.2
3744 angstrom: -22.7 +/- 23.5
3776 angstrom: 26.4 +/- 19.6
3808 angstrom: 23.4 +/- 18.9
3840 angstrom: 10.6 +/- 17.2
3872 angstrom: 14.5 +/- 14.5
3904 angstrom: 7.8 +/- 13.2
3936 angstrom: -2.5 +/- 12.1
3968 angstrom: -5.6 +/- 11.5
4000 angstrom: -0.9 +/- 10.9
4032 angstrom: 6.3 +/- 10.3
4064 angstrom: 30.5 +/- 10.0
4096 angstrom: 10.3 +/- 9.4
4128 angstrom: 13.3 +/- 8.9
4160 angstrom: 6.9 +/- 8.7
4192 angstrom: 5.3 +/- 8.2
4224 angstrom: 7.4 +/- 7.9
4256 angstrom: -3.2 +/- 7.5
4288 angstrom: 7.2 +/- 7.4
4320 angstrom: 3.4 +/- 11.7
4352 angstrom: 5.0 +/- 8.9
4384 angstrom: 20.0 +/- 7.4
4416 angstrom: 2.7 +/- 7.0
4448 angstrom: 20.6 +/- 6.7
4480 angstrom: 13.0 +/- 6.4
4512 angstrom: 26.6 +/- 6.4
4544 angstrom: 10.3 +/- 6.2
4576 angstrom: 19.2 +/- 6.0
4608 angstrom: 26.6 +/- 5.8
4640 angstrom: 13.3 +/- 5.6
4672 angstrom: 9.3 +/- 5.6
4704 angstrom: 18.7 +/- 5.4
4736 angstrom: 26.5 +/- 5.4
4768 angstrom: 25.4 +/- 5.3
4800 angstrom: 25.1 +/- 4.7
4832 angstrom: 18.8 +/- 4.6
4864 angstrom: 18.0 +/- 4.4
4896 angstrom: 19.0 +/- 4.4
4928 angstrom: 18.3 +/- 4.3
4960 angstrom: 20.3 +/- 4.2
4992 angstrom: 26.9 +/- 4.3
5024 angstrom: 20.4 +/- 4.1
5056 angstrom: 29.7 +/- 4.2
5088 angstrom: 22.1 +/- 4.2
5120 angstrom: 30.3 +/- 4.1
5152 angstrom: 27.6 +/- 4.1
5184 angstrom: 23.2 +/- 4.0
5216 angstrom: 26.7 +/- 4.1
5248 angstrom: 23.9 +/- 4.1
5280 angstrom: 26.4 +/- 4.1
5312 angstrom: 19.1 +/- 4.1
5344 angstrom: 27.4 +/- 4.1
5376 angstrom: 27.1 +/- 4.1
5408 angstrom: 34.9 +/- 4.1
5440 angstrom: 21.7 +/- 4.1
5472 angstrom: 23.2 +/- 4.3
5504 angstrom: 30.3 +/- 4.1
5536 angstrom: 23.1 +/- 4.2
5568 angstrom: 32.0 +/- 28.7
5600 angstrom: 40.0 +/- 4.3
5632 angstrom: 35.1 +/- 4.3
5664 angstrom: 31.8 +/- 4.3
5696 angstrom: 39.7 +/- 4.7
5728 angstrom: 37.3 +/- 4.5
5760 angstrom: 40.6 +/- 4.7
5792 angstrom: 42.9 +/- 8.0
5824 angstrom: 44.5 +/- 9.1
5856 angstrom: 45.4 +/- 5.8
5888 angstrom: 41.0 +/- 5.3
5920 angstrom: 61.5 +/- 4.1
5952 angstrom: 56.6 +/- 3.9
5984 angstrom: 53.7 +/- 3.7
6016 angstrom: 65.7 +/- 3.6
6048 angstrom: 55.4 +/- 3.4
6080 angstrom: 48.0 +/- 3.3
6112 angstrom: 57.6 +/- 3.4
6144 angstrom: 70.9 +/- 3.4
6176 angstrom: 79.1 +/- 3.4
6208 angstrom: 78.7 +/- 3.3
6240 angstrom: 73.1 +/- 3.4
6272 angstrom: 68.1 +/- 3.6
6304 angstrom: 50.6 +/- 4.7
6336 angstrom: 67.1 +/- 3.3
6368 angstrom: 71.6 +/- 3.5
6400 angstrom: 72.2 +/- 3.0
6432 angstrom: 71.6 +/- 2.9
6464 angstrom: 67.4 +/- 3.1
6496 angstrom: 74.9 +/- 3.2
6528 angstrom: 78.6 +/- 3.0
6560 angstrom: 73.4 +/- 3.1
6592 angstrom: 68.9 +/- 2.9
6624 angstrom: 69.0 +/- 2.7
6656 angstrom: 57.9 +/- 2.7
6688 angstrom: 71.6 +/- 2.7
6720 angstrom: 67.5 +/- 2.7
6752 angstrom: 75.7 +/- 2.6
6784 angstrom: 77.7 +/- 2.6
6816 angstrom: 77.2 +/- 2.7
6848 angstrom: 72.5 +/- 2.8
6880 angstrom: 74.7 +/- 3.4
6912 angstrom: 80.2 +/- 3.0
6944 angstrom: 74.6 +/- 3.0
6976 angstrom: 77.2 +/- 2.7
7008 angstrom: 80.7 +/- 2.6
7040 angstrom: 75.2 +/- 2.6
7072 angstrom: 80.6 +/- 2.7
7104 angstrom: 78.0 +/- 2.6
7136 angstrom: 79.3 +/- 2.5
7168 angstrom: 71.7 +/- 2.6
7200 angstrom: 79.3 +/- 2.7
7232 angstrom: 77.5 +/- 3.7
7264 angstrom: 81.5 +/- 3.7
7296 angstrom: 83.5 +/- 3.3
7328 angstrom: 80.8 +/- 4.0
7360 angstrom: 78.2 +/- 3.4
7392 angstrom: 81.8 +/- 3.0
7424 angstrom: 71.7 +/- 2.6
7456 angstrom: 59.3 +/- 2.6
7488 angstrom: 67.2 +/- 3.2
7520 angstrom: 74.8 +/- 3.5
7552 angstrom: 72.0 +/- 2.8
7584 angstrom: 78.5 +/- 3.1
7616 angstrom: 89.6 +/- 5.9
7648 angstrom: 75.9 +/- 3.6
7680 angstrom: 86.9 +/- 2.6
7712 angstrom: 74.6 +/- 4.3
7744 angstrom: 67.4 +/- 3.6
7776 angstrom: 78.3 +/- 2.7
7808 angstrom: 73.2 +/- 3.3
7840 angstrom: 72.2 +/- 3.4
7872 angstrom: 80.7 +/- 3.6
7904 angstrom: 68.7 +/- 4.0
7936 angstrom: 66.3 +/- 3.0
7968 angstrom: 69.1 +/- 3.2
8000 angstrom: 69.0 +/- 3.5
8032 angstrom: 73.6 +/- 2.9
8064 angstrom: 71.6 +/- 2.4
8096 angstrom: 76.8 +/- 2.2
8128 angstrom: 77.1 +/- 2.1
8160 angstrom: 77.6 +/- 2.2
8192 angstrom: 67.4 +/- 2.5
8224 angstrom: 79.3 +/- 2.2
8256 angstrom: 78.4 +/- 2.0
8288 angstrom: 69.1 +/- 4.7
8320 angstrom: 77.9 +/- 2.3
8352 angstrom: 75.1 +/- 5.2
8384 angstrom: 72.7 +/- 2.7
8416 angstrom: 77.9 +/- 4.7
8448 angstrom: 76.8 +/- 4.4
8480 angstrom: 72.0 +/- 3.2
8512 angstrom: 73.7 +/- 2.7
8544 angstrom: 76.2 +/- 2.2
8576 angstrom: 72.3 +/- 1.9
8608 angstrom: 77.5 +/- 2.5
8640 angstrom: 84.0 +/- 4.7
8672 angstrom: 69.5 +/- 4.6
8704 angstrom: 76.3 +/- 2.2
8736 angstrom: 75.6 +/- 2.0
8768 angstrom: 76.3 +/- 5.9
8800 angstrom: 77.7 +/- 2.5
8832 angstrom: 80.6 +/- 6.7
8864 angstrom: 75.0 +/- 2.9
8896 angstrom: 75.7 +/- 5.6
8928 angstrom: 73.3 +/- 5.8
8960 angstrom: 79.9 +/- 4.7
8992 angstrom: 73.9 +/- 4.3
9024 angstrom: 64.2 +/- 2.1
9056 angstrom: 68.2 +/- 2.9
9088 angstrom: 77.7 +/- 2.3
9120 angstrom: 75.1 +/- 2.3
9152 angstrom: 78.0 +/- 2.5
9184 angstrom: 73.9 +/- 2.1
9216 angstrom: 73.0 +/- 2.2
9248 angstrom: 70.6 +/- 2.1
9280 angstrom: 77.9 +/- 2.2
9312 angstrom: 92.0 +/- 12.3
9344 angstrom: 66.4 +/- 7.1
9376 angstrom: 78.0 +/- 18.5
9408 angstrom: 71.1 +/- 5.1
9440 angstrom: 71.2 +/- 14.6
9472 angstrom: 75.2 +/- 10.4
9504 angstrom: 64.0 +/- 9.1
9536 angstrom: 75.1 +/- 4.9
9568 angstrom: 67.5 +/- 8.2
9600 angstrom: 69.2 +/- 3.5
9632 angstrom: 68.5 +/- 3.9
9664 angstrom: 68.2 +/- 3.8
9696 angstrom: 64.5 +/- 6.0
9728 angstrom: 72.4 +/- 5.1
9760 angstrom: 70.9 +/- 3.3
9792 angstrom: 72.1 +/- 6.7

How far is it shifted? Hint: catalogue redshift 0.53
